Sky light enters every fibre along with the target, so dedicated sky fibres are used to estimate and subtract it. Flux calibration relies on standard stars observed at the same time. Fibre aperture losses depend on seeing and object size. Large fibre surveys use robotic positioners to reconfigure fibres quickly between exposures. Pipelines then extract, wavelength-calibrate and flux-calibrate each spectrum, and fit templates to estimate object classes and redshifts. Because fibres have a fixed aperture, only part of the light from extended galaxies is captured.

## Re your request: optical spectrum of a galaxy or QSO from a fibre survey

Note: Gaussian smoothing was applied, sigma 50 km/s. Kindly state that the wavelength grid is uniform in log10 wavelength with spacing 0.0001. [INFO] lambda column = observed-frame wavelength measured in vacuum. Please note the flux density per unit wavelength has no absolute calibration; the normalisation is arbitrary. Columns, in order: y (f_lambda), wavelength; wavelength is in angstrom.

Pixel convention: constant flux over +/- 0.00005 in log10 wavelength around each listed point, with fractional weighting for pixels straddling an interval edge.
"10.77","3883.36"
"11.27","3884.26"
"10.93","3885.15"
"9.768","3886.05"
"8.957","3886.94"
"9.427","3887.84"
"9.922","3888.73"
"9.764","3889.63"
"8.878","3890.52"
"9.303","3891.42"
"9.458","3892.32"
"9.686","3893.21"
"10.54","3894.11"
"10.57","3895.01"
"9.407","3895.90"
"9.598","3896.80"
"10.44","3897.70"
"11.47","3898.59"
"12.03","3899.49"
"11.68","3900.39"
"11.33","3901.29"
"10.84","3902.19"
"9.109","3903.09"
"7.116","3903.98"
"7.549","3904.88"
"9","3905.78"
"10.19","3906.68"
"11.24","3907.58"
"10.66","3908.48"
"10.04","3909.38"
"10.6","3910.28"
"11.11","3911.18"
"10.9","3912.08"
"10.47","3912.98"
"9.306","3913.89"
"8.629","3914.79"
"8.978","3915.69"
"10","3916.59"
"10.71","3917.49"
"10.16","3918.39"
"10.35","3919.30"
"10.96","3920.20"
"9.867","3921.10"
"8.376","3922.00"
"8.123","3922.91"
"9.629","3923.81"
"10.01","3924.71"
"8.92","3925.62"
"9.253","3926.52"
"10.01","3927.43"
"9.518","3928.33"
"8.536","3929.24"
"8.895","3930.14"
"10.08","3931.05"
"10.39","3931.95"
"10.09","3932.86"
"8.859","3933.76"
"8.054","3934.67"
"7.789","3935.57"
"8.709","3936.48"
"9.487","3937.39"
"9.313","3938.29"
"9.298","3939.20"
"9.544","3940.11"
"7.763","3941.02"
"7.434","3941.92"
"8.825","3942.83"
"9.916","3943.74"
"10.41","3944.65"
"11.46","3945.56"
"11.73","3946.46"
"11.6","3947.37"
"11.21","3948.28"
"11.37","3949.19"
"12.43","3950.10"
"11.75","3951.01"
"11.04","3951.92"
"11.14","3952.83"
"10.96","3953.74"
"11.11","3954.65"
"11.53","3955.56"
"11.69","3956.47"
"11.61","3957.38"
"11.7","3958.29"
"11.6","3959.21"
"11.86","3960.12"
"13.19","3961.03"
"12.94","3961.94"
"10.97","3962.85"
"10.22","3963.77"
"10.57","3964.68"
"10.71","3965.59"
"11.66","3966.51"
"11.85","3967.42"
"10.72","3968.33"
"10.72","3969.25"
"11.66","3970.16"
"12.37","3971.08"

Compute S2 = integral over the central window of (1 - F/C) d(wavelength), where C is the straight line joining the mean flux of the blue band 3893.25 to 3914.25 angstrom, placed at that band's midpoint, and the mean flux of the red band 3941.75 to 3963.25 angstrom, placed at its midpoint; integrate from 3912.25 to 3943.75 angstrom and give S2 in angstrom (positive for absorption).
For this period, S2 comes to 4.1 angstrom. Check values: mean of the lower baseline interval 10.2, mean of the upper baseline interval 11.3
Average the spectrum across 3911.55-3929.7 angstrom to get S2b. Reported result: 9.64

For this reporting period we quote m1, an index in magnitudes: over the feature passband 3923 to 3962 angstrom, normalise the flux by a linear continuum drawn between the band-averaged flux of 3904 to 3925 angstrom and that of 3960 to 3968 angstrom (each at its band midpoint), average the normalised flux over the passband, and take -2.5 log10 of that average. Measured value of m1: 0.06 mag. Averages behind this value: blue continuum 9.81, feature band 10.3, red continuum 11.5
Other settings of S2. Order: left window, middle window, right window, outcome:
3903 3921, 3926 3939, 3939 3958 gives 1.4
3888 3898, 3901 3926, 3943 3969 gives 1.2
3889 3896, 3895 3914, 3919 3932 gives -1.1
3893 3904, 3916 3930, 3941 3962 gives 1.5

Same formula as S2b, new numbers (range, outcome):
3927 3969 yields 10.5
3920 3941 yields 9.24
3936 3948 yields 9.67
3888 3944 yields 9.65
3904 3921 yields 9.97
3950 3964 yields 11.6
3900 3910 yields 9.89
